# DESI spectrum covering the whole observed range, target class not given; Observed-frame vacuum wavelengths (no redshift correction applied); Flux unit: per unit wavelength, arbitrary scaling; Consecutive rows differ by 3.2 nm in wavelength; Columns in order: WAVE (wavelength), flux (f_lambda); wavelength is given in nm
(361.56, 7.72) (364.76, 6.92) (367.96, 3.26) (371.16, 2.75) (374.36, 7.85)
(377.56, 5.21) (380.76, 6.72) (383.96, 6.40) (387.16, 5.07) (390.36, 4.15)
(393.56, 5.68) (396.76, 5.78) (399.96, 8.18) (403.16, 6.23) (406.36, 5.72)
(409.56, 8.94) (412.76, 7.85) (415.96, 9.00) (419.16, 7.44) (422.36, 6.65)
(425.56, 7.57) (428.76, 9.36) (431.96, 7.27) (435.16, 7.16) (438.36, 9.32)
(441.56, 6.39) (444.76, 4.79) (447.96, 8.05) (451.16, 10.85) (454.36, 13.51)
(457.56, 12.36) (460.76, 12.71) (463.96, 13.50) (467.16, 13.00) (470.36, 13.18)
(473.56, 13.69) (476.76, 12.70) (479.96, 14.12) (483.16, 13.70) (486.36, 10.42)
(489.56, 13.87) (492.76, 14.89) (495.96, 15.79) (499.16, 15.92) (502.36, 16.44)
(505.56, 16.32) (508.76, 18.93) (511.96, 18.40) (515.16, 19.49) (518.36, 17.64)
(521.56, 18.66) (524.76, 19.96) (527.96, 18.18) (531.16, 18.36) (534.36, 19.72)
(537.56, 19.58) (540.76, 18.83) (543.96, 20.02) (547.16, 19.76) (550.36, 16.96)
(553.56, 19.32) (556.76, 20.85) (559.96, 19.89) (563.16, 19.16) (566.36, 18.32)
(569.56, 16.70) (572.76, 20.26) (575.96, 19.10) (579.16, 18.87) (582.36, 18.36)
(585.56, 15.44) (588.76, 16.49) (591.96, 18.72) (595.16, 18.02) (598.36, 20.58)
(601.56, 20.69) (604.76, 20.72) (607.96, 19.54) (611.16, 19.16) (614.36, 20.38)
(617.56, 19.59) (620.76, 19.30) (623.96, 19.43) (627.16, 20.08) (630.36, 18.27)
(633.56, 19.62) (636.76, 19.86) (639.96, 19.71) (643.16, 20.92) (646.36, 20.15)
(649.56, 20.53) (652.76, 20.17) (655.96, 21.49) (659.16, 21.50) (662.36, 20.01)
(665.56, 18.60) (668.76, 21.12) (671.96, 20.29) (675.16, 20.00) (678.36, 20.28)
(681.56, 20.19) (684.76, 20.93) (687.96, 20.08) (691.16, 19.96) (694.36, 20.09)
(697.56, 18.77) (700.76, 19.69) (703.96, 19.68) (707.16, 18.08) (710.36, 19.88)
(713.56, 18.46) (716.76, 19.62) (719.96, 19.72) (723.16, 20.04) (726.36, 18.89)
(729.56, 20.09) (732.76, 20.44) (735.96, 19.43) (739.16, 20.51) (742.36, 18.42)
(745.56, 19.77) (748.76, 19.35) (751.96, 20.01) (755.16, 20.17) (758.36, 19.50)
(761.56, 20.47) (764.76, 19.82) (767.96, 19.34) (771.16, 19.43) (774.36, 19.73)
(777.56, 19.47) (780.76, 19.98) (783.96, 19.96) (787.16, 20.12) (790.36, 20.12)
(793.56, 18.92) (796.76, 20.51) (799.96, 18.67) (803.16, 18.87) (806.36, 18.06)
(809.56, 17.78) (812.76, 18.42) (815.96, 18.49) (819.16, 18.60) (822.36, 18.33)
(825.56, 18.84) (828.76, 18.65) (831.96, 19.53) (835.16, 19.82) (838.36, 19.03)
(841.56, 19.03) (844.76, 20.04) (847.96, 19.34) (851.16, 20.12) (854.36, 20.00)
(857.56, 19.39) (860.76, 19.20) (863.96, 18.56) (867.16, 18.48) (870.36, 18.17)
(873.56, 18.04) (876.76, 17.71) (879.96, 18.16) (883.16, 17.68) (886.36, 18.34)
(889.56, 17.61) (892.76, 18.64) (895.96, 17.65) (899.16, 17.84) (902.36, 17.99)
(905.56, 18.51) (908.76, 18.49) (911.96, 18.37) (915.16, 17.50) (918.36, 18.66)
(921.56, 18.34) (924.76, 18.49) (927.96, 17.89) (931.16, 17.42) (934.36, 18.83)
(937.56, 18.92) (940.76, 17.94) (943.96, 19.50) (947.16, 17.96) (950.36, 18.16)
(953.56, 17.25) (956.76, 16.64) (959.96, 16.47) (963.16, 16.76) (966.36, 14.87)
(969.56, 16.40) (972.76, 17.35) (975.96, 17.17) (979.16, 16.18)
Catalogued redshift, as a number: 0.13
